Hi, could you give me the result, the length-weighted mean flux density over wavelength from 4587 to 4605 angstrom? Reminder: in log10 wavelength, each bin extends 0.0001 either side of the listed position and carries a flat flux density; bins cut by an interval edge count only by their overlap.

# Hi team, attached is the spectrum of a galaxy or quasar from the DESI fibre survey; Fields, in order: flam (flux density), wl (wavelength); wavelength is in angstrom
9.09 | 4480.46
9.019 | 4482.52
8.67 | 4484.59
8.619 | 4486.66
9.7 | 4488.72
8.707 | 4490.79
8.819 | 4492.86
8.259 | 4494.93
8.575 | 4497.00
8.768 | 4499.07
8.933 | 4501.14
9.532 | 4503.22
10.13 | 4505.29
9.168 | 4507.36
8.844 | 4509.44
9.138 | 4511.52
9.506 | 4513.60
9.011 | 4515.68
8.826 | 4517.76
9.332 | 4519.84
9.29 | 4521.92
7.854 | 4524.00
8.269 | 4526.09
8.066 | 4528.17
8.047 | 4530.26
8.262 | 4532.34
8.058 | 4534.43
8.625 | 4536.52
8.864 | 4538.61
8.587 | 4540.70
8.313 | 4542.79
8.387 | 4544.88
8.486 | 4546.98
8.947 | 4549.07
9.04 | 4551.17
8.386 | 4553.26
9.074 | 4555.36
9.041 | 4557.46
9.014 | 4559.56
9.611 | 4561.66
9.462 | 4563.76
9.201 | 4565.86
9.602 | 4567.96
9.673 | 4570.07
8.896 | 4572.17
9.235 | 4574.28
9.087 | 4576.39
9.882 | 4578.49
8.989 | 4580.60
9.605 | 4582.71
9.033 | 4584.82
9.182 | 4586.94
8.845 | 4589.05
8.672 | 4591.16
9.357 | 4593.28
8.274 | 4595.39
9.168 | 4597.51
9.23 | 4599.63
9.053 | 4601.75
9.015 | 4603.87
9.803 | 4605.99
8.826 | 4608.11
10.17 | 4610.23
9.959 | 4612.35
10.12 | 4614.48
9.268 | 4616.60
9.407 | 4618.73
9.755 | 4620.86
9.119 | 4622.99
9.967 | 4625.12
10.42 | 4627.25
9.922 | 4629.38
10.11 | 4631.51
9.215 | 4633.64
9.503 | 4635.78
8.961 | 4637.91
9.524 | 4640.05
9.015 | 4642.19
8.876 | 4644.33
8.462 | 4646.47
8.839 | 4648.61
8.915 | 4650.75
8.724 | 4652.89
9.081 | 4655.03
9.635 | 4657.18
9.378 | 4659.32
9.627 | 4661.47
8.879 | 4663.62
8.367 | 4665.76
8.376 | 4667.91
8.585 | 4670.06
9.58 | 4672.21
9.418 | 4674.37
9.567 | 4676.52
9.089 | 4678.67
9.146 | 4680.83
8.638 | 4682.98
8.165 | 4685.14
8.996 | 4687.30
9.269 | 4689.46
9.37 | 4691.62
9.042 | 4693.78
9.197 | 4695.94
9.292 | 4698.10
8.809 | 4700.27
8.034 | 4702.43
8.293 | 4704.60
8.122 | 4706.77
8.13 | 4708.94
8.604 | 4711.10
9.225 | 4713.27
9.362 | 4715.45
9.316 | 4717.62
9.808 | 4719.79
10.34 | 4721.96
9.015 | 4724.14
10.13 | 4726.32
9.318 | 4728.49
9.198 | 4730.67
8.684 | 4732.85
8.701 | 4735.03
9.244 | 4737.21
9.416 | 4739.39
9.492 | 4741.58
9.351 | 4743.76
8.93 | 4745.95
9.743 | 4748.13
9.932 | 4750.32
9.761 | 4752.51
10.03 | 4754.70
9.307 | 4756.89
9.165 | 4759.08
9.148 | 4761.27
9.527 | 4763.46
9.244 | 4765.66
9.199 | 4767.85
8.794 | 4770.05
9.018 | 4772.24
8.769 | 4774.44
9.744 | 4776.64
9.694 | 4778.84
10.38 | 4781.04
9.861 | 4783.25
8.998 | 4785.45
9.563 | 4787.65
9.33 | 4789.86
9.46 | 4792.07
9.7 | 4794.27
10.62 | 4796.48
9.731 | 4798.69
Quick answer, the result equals 8.97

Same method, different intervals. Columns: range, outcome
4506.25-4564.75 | 8.77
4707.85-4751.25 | 9.3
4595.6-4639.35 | 9.52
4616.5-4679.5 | 9.25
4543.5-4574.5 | 9.06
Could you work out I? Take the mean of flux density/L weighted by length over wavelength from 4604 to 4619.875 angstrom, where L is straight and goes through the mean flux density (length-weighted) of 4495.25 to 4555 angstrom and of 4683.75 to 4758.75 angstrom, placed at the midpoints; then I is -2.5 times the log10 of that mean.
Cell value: -0.08 mag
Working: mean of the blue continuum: 8.76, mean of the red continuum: 9.16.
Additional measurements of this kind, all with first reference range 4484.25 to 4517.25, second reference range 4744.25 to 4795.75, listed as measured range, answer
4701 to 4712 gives 0.136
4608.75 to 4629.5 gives -0.065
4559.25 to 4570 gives -0.035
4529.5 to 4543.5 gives 0.084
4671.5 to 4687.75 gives 0.029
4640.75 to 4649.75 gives 0.052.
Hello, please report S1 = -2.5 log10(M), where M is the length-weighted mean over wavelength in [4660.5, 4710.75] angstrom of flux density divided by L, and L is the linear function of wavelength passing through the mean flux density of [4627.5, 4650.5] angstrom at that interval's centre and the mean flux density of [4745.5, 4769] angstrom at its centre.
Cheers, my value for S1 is 0.06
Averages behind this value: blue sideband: 9.27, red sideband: 9.47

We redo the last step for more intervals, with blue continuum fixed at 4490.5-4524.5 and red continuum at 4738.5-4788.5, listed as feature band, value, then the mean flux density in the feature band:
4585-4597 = 0.03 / 8.89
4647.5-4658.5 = 0.02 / 9.05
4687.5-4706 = 0.05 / 8.9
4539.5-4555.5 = 0.05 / 8.63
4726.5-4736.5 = 0.03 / 9.09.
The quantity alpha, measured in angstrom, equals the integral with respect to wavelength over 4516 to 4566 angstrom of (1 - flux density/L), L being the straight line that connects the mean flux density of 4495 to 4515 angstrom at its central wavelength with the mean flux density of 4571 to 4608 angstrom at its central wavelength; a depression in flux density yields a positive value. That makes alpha 2.3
